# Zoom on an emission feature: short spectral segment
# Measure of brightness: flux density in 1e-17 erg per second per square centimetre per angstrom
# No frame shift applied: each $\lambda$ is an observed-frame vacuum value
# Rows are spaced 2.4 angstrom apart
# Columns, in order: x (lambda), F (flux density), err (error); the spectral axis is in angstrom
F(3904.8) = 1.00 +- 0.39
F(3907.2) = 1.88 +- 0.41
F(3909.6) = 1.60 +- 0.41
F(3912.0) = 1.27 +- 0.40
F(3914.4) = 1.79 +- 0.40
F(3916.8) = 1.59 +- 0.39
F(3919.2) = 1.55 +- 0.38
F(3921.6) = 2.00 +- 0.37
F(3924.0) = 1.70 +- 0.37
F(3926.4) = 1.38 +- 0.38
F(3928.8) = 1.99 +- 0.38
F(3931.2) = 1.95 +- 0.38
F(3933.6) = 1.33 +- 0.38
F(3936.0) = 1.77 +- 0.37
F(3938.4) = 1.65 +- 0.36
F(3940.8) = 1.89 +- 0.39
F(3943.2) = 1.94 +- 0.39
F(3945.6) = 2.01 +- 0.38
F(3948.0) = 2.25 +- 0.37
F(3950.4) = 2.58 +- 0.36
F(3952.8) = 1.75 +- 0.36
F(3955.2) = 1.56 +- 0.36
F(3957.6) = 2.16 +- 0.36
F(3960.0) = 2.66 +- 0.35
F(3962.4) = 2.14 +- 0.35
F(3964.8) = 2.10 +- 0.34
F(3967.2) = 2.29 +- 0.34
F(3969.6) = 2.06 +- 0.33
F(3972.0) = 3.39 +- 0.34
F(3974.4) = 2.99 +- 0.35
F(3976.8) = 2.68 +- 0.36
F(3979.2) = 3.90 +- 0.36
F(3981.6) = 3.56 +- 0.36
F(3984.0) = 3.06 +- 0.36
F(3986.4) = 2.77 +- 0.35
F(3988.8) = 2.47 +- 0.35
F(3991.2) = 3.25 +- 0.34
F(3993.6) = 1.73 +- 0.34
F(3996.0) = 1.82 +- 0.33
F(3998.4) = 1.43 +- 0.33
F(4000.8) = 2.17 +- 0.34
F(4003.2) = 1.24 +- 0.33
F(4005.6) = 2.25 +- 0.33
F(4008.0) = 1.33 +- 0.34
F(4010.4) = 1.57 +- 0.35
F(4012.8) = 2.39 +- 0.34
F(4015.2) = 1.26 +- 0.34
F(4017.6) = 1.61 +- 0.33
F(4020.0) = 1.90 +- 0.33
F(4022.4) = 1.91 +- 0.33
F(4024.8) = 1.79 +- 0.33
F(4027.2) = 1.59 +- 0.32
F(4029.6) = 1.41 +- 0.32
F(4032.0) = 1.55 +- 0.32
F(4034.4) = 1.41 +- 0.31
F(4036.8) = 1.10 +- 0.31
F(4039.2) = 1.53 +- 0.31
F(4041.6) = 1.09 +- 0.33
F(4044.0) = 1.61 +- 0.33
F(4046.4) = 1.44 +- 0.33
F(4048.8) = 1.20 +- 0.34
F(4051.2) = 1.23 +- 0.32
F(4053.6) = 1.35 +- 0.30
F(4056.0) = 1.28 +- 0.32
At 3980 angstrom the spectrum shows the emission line C III] 1909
